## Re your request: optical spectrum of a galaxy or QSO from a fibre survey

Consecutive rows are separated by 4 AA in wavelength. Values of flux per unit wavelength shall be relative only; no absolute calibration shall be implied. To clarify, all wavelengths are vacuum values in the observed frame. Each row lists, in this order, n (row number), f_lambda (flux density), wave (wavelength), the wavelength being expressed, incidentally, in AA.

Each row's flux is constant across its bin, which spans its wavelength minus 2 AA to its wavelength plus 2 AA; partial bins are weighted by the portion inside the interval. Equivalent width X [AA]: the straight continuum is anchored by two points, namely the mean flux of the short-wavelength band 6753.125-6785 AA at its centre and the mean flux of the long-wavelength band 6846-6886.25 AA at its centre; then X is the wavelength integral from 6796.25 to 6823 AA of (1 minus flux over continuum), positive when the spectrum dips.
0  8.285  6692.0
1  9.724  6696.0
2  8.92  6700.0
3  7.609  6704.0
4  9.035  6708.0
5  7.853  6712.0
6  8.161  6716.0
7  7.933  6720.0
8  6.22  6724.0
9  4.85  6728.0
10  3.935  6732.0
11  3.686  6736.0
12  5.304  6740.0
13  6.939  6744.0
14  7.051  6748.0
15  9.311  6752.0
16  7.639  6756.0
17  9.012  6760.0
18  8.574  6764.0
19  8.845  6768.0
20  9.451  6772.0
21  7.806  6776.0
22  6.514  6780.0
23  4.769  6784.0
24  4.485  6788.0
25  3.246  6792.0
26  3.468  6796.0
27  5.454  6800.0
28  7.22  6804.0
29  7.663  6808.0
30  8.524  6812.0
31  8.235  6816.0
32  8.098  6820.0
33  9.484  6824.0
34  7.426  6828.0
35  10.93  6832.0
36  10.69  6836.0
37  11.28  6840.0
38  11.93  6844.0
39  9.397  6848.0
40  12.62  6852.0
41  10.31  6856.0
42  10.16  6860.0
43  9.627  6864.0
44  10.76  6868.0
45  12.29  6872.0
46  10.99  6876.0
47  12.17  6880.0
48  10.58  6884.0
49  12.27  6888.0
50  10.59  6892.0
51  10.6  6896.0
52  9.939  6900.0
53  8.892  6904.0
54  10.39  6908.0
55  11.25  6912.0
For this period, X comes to 5.5 AA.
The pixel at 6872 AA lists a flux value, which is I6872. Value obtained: 12.29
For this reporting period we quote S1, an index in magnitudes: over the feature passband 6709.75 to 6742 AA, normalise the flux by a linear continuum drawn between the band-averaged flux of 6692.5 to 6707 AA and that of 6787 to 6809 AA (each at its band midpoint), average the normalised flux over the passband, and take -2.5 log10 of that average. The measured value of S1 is 0.29 mag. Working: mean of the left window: 8.72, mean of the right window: 5.18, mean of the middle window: 6.02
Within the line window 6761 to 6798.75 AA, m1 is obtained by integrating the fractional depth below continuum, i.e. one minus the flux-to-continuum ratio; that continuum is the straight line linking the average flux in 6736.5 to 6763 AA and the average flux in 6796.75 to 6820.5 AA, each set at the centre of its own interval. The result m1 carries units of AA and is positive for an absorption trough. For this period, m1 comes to 4.8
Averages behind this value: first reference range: 7.36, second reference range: 7.28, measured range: 6.4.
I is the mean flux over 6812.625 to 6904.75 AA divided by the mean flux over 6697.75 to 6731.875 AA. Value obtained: 1.41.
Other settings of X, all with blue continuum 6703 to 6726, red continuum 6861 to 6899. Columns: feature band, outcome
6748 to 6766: 0.38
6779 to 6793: 6.78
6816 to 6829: 2.00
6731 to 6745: 5.72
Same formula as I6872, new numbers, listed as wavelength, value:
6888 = 12.27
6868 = 10.76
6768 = 8.845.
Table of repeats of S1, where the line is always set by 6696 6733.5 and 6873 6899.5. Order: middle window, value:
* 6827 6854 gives -0.059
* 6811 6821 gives 0.161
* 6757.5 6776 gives -0.038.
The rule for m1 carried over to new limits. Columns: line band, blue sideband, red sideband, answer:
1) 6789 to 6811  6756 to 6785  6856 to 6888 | 8.36 AA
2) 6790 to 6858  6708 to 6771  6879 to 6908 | 4.25 AA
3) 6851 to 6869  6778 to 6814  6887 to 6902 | -3.26 AA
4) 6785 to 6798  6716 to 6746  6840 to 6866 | 6.94 AA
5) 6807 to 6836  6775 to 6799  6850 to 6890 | -4.84 AA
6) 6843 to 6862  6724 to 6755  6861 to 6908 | -2.24 AA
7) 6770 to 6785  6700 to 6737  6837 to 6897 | 2.06 AA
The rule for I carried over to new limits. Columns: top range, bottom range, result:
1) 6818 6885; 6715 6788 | 1.52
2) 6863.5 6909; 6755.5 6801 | 1.64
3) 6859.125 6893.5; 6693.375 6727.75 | 1.38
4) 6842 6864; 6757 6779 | 1.25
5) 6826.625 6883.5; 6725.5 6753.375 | 1.86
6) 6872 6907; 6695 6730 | 1.40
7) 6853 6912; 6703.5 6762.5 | 1.54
